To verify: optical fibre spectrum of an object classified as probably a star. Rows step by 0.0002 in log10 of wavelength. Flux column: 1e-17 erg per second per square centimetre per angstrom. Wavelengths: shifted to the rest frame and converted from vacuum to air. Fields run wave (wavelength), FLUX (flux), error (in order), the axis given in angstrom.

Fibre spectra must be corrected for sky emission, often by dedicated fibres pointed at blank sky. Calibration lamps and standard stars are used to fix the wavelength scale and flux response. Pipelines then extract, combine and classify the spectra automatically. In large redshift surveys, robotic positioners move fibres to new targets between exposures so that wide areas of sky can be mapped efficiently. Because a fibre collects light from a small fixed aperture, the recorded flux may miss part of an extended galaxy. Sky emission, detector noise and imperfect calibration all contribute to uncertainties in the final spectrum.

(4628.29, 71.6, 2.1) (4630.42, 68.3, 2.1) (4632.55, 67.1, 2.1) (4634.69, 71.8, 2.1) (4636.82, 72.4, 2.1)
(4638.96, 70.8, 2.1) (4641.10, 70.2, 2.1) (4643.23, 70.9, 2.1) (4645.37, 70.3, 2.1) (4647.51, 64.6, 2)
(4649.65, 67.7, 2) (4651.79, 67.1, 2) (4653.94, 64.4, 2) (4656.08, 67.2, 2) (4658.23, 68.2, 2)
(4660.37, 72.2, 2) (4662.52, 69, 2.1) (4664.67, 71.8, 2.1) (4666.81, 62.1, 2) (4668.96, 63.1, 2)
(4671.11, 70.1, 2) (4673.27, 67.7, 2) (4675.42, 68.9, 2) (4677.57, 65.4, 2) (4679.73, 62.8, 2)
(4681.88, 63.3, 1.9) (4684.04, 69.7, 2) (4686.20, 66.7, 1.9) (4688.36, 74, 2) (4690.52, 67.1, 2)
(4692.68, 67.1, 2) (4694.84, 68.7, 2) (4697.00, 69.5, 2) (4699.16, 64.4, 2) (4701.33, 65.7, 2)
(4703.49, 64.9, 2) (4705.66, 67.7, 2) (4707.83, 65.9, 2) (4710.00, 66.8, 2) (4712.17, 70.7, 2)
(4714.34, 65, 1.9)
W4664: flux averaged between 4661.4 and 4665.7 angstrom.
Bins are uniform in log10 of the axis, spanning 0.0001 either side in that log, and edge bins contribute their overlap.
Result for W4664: 70.3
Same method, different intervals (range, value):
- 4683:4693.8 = 68.9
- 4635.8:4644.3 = 71.1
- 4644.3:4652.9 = 67.4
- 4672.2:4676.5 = 68.4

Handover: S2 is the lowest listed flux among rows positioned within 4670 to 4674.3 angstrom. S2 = 67.7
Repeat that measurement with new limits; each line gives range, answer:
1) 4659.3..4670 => 62.1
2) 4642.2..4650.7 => 64.6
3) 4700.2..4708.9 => 64.9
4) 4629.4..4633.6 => 67.1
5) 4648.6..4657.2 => 64.4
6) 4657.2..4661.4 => 68.2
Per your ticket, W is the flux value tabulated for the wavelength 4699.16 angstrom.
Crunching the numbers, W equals 64.4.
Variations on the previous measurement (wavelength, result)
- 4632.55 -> 67.1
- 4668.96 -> 63.1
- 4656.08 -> 67.2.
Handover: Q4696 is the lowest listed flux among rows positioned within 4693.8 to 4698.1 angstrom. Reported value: 68.7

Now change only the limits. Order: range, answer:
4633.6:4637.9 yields 71.8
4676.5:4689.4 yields 62.8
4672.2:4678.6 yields 65.4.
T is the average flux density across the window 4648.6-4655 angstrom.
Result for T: 66.3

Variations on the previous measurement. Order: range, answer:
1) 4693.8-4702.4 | 67.1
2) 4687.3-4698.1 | 69.3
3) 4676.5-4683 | 63.8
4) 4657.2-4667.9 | 68.7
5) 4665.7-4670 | 62.8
